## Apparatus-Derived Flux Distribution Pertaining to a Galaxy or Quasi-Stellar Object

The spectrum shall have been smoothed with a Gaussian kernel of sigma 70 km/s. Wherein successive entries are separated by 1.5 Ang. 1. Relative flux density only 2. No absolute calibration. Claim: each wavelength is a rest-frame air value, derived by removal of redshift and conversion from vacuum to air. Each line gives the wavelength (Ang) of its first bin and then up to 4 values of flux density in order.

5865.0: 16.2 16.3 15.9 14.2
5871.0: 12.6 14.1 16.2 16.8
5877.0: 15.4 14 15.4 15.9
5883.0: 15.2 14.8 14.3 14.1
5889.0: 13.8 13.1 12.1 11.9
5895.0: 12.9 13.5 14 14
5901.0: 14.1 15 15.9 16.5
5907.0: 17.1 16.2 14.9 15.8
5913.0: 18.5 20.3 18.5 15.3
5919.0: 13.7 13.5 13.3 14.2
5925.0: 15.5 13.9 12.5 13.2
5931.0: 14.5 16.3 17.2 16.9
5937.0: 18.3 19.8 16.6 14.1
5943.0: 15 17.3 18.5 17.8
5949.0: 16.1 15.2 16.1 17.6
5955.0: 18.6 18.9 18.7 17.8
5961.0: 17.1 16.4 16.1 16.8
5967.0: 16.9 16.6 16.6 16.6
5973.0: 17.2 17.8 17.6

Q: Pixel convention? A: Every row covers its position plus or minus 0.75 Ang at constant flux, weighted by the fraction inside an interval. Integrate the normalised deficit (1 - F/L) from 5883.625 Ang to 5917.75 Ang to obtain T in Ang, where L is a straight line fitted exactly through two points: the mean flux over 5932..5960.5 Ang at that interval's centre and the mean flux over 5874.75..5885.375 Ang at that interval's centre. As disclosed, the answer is 1.9 Ang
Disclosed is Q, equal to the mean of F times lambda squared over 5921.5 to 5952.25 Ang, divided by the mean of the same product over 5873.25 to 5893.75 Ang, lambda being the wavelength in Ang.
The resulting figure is 1.11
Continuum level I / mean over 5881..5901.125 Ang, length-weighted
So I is 13.8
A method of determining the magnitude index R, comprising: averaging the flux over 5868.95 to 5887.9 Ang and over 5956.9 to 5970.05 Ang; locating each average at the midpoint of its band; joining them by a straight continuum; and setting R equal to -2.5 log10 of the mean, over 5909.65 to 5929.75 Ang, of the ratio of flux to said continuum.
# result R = 0.04 mag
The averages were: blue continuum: 14.9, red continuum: 17.1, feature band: 15.3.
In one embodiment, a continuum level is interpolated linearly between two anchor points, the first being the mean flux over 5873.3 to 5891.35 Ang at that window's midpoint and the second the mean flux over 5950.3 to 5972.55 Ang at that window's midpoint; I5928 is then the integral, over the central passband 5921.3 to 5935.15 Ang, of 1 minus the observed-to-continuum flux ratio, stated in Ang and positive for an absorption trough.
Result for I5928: 1.37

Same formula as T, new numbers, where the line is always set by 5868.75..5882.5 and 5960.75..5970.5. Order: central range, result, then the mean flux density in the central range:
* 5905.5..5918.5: -1.1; 17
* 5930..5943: -0.4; 16.5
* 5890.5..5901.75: 1.6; 13.2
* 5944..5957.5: -0.8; 17.4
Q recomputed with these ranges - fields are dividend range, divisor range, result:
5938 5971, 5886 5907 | 1.23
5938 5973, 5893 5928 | 1.14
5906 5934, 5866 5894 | 1.08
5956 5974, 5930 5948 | 1.03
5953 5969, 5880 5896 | 1.29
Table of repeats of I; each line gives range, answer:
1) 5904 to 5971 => 16.4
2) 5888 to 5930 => 14.8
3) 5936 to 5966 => 17.1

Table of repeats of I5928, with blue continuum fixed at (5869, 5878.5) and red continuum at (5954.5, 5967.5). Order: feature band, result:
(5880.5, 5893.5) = 1.0 Ang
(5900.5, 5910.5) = 0.0 Ang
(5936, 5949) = -0.2 Ang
